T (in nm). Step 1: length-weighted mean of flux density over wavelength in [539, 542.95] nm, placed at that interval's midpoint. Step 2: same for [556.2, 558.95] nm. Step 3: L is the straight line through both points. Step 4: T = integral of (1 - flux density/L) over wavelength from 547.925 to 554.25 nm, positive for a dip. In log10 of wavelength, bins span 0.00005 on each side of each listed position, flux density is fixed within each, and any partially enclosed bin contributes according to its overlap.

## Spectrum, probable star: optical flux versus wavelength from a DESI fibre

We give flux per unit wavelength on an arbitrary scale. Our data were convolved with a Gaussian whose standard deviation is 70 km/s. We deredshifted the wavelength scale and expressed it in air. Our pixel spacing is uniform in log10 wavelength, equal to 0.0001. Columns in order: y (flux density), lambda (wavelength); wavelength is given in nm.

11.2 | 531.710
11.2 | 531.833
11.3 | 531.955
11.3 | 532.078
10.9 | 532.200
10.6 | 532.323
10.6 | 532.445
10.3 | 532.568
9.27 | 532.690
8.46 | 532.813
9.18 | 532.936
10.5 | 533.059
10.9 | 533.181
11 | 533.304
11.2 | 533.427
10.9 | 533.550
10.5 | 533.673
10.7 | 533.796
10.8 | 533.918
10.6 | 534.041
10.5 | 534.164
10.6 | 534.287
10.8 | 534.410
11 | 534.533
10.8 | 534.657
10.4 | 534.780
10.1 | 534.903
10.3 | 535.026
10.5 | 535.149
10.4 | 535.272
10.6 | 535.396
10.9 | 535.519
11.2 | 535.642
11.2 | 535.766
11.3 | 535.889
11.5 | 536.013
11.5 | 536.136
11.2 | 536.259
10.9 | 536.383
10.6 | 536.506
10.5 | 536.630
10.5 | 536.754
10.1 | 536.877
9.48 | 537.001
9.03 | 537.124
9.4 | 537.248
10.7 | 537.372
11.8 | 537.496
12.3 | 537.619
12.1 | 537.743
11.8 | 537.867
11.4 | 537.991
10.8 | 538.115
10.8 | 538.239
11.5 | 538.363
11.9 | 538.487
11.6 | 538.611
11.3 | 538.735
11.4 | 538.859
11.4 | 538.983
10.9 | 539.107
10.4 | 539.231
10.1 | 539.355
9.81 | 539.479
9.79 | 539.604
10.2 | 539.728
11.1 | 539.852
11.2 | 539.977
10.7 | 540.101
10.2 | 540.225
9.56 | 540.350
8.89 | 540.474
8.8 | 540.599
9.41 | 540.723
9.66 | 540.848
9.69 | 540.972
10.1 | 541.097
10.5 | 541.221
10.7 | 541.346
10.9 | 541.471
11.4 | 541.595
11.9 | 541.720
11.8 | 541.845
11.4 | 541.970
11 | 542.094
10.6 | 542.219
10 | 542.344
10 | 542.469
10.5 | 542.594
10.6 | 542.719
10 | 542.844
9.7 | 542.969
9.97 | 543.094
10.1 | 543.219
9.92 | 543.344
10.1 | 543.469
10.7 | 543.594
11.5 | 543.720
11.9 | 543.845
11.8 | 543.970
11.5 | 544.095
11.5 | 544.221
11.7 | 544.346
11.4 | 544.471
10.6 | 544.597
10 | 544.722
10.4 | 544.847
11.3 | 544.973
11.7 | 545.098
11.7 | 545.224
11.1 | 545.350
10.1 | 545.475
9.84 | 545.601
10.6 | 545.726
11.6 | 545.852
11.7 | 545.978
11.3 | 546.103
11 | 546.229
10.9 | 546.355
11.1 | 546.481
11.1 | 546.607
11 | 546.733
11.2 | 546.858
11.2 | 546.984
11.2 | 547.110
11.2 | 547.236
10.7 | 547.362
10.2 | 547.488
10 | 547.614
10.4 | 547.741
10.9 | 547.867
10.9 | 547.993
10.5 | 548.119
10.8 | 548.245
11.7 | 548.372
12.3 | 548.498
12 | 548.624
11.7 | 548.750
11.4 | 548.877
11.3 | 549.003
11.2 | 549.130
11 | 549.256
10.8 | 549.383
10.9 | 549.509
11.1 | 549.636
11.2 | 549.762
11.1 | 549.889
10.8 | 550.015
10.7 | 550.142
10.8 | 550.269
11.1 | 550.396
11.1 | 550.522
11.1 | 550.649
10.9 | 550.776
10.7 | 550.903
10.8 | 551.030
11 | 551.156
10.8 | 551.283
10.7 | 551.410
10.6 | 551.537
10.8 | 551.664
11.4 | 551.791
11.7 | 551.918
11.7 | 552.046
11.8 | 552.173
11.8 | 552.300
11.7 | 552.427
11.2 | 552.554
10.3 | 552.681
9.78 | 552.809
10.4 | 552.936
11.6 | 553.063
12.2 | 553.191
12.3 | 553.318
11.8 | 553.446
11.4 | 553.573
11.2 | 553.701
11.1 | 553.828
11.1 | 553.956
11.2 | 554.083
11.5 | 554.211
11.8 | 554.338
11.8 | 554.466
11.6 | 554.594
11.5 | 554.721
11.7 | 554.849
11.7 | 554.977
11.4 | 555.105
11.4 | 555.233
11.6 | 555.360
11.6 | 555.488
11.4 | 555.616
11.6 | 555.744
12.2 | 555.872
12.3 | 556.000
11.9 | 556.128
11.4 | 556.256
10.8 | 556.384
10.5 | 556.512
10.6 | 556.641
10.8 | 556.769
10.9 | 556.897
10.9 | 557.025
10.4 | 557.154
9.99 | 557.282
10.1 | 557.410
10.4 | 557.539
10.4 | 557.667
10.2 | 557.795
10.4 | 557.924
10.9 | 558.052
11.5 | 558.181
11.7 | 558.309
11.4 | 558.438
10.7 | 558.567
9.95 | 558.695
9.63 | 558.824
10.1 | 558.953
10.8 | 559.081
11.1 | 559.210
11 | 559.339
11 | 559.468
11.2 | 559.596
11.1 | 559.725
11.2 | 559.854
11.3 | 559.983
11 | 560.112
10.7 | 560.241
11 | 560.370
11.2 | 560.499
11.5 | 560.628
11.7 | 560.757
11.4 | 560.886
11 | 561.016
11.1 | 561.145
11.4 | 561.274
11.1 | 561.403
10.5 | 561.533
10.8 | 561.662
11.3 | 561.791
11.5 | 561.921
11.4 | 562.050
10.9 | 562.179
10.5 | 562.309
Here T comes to -0.39 nm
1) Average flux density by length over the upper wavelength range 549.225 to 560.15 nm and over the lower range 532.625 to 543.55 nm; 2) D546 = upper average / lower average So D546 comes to 1.05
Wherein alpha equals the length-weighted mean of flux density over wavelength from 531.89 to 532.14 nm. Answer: 11.3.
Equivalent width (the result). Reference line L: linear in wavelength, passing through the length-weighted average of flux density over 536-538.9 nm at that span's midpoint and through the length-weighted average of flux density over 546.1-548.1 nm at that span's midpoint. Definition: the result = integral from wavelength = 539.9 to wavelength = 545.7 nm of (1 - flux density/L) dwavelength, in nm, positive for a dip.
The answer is 0.17 nm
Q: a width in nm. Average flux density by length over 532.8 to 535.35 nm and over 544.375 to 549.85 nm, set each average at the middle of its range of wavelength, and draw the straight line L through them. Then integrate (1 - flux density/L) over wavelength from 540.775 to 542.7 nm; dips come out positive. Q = 0.027 nm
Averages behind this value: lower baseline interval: 10.5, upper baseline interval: 11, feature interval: 10.7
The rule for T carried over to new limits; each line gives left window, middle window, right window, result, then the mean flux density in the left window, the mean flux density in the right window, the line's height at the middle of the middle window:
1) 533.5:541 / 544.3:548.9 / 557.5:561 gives -0.11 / 10.7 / 10.9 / 10.8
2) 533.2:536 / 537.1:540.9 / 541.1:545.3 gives 0.05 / 10.8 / 10.9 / 10.8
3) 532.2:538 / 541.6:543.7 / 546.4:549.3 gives 0.07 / 10.7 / 11.1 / 10.9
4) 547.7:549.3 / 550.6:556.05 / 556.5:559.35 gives -0.21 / 11.3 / 10.6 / 10.9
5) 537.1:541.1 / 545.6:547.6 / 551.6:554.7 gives 0.00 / 10.6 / 11.4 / 11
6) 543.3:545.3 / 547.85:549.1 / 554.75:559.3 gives -0.03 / 11.1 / 11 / 11.1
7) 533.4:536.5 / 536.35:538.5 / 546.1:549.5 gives 0.00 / 10.8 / 11.1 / 10.9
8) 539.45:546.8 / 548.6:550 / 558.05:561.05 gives -0.05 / 10.7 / 11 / 10.8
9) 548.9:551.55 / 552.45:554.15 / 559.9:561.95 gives -0.03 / 11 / 11.1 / 11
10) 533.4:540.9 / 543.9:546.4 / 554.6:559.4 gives -0.07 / 10.7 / 11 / 10.8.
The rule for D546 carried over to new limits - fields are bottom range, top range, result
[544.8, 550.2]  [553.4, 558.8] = 1.01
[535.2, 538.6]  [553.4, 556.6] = 1.05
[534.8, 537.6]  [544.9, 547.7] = 1.03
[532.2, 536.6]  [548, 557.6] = 1.05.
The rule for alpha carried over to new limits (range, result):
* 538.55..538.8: 11.5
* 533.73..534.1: 10.7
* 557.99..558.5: 11.4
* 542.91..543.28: 9.93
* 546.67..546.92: 11.1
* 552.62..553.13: 10.5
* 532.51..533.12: 9.54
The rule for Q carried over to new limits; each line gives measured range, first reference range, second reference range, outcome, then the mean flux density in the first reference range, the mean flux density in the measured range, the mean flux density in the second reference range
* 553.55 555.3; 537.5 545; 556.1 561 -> -0.102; 10.7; 11.5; 10.9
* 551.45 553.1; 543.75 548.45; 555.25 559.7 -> -0.022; 11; 11.1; 10.9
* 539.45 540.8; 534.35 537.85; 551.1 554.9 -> 0.115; 10.8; 9.96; 11.3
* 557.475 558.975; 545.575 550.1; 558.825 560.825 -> 0.055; 11.1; 10.6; 11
